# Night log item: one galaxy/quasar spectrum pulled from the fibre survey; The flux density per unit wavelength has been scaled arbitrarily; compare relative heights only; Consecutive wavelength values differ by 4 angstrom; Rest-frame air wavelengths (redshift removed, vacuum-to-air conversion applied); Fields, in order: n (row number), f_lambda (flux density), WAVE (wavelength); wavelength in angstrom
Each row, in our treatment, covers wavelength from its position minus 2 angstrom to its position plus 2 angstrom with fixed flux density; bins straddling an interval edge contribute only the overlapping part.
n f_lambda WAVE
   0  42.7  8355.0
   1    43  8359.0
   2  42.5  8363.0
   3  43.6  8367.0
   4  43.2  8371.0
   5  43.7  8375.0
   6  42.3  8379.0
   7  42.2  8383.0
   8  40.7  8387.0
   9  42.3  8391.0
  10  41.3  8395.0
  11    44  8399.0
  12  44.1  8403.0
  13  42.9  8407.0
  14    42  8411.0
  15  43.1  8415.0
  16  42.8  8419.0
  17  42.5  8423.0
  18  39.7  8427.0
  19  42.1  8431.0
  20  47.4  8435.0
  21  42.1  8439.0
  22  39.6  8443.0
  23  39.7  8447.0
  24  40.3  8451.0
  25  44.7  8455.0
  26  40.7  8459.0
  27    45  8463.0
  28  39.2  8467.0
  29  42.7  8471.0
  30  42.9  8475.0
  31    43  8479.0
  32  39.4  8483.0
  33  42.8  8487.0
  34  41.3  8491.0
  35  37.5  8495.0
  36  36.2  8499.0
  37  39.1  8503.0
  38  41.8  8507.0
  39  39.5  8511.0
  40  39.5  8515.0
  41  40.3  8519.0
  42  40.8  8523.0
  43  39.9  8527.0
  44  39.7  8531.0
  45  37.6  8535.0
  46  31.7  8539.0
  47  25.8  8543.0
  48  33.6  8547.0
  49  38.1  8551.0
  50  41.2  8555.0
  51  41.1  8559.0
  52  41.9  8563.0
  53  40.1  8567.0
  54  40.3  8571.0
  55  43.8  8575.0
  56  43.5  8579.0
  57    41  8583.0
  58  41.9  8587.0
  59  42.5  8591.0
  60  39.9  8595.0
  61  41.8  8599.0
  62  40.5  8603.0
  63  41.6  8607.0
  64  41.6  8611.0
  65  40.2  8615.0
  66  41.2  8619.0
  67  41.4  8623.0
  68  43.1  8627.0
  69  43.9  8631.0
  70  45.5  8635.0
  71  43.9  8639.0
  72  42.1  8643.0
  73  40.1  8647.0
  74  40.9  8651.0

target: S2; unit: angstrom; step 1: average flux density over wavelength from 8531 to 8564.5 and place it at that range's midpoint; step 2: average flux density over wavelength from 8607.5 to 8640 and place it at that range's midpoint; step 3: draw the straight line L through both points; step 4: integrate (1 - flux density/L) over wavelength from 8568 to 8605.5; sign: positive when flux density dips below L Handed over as -2.0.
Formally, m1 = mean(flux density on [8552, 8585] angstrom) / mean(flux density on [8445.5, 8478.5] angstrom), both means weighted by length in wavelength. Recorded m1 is 0.99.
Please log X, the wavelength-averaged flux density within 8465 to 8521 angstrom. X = 40.4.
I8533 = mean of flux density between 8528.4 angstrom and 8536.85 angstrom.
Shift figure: 38.8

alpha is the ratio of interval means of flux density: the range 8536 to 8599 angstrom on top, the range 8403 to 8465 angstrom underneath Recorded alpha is 0.9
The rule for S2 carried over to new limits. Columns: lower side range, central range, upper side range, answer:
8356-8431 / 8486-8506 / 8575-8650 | 1.4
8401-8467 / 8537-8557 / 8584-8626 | 3.6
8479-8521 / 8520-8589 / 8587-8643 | 3.3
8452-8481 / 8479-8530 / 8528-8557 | -1.3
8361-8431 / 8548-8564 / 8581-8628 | 0.6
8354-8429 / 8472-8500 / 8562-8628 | 0.9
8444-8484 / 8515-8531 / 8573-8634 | 0.6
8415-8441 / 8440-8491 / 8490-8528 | -0.5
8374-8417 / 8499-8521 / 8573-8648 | 1.4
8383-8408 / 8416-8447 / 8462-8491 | 0.1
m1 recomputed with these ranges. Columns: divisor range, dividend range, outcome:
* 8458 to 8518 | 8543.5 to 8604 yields 0.99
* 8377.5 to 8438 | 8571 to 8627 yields 0.98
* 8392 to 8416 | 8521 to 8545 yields 0.84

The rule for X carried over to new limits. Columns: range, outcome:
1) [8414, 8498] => 41.8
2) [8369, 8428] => 42.5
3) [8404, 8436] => 42.7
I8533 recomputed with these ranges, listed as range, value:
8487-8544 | 38.3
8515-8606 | 39.4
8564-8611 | 41.5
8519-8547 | 36.1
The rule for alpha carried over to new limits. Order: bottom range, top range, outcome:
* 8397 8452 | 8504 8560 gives 0.89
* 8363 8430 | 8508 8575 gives 0.90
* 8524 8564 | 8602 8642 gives 1.14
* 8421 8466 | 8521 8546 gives 0.85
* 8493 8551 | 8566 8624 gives 1.11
